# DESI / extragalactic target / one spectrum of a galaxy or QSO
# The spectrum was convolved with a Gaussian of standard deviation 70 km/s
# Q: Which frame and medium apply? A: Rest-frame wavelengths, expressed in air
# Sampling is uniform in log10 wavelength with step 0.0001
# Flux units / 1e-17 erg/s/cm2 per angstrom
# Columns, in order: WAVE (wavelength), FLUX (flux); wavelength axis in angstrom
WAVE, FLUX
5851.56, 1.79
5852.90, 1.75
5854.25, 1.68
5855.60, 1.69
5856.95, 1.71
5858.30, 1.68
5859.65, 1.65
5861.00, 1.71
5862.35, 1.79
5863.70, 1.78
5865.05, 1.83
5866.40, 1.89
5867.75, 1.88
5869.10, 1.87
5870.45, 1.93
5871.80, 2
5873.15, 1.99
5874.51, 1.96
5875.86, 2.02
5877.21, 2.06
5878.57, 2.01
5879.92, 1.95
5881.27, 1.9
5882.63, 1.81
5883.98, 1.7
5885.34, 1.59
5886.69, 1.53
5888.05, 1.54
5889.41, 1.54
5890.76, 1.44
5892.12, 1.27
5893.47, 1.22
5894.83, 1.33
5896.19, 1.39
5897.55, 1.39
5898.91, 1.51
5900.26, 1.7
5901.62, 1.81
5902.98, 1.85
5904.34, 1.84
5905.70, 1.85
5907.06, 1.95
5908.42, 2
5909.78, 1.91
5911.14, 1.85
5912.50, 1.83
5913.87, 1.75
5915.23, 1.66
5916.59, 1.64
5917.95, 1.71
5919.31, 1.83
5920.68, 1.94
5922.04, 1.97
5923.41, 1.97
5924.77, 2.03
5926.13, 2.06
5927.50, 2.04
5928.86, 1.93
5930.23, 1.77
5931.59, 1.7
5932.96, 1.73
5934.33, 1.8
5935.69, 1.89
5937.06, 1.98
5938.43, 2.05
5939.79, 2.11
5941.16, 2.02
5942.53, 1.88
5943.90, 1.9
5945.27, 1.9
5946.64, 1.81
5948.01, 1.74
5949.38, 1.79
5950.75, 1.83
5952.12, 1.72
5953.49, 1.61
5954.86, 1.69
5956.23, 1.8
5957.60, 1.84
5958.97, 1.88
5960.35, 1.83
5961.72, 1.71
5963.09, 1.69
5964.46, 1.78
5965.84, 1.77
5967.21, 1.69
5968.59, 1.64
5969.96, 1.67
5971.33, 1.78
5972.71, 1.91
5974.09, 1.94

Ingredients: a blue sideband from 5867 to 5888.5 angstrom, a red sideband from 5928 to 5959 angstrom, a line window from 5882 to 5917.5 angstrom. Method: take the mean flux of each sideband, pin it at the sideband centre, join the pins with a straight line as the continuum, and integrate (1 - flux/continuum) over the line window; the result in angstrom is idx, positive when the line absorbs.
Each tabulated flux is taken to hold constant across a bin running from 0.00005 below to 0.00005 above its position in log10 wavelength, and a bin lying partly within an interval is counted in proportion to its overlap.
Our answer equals 3.9 angstrom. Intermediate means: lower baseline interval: 1.86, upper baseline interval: 1.84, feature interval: 1.65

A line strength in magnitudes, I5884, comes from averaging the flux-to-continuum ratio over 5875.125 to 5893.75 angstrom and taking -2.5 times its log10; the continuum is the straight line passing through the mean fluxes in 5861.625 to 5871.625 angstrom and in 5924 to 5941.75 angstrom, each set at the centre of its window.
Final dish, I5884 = 0.11 mag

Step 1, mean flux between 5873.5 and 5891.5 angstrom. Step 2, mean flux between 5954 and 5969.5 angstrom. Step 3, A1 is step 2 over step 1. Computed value 0.99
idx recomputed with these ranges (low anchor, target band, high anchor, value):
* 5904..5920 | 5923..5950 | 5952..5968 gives -1.8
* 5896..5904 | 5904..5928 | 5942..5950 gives -2.5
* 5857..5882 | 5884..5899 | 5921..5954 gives 3.5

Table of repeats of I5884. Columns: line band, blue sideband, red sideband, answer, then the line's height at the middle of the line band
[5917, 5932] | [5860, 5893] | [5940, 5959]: -0.06 mag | 1.81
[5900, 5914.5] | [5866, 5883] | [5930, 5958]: 0.02 mag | 1.9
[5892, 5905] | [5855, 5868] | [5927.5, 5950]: 0.18 mag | 1.82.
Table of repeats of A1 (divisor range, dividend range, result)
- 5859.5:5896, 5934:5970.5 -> 1.04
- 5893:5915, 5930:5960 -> 1.08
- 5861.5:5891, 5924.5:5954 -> 1.03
